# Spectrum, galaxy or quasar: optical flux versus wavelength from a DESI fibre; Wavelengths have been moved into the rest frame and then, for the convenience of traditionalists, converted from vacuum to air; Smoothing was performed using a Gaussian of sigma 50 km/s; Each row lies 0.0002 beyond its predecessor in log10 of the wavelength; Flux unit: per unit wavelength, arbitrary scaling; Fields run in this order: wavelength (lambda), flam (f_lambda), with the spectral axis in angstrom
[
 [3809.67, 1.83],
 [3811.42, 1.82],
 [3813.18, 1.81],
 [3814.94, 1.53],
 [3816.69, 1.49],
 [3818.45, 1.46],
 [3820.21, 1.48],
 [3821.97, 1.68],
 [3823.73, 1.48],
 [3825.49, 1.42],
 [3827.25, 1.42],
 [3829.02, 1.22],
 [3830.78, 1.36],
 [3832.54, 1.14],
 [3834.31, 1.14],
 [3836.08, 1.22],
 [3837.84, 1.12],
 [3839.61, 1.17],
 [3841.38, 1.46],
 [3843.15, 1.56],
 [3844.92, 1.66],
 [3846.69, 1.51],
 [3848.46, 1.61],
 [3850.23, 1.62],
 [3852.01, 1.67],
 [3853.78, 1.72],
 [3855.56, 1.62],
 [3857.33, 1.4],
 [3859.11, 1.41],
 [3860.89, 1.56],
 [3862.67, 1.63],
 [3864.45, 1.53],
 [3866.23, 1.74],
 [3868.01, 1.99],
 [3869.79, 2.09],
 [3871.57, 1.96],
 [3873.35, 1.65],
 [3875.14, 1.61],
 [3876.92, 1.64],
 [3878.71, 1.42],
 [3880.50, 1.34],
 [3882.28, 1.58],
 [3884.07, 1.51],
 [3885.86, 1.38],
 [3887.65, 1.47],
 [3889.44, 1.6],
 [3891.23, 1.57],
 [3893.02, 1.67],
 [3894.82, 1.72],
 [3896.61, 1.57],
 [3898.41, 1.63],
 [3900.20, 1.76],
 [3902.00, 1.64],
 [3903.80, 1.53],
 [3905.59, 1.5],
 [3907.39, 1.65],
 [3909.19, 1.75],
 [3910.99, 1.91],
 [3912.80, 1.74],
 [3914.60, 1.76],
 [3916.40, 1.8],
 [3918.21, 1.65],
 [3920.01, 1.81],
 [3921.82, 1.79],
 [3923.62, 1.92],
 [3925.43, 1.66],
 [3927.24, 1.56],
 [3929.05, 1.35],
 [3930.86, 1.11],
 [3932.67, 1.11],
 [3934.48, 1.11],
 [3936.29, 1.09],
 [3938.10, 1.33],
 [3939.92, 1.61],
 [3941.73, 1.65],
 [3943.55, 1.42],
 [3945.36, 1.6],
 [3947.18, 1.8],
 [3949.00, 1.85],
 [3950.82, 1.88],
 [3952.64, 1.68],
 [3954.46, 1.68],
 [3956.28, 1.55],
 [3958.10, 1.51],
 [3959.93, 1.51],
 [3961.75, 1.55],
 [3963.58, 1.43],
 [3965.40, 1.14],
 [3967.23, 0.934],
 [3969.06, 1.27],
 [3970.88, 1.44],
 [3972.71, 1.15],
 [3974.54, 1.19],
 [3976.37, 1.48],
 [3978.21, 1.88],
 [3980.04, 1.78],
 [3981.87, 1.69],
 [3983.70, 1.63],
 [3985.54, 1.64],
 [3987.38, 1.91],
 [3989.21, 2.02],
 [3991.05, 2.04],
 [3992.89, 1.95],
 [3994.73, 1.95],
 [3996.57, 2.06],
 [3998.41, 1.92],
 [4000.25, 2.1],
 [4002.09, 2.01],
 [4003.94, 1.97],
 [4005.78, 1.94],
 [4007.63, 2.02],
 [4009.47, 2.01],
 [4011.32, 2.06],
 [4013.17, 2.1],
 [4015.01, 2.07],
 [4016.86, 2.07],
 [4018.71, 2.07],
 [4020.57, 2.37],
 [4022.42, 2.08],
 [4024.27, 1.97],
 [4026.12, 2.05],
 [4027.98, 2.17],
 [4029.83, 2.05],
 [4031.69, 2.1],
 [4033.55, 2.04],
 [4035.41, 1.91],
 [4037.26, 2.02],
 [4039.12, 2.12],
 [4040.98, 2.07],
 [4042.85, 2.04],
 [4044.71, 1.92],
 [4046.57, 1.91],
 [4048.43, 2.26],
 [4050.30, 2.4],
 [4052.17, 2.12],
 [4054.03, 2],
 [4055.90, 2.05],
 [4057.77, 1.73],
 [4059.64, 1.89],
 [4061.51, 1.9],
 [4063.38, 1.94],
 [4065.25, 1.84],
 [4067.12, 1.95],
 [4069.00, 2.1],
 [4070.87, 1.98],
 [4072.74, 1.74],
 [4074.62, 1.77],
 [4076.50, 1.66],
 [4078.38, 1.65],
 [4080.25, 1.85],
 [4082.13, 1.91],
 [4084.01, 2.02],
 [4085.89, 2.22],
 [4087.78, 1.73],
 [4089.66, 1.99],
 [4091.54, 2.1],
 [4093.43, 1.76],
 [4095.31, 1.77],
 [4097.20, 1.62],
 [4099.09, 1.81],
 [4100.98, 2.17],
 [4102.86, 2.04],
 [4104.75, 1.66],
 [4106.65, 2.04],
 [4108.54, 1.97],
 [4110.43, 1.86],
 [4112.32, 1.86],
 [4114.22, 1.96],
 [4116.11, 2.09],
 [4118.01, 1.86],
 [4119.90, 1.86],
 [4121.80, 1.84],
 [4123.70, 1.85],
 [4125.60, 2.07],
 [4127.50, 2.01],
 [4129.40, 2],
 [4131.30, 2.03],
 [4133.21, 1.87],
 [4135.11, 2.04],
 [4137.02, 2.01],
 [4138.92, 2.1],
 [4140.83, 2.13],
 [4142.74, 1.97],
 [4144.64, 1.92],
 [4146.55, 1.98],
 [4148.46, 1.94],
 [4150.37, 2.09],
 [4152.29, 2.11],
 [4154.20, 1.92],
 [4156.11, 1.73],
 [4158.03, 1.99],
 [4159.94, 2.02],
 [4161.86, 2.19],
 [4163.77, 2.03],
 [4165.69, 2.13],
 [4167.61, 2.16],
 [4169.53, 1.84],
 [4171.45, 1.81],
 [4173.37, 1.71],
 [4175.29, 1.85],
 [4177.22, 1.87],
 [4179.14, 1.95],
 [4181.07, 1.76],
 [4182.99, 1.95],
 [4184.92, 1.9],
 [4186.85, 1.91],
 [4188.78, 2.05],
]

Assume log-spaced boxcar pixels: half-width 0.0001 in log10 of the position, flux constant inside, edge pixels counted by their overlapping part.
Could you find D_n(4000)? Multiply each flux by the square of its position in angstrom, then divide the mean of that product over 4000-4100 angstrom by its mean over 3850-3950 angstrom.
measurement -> 1.33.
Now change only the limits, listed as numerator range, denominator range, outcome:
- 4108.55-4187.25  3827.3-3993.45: 1.41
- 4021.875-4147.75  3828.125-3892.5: 1.44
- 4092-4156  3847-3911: 1.35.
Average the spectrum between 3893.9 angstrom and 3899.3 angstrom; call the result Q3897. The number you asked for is 1.64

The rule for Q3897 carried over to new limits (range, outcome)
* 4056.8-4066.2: 1.86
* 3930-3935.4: 1.11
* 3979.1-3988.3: 1.73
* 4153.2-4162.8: 1.97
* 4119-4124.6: 1.85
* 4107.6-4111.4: 1.92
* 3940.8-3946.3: 1.56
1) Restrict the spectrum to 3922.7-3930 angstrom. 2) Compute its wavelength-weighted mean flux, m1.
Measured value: 1.62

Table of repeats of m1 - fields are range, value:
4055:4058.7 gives 1.89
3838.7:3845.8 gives 1.46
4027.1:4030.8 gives 2.11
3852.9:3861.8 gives 1.54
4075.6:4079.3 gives 1.65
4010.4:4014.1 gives 2.08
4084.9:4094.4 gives 1.96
